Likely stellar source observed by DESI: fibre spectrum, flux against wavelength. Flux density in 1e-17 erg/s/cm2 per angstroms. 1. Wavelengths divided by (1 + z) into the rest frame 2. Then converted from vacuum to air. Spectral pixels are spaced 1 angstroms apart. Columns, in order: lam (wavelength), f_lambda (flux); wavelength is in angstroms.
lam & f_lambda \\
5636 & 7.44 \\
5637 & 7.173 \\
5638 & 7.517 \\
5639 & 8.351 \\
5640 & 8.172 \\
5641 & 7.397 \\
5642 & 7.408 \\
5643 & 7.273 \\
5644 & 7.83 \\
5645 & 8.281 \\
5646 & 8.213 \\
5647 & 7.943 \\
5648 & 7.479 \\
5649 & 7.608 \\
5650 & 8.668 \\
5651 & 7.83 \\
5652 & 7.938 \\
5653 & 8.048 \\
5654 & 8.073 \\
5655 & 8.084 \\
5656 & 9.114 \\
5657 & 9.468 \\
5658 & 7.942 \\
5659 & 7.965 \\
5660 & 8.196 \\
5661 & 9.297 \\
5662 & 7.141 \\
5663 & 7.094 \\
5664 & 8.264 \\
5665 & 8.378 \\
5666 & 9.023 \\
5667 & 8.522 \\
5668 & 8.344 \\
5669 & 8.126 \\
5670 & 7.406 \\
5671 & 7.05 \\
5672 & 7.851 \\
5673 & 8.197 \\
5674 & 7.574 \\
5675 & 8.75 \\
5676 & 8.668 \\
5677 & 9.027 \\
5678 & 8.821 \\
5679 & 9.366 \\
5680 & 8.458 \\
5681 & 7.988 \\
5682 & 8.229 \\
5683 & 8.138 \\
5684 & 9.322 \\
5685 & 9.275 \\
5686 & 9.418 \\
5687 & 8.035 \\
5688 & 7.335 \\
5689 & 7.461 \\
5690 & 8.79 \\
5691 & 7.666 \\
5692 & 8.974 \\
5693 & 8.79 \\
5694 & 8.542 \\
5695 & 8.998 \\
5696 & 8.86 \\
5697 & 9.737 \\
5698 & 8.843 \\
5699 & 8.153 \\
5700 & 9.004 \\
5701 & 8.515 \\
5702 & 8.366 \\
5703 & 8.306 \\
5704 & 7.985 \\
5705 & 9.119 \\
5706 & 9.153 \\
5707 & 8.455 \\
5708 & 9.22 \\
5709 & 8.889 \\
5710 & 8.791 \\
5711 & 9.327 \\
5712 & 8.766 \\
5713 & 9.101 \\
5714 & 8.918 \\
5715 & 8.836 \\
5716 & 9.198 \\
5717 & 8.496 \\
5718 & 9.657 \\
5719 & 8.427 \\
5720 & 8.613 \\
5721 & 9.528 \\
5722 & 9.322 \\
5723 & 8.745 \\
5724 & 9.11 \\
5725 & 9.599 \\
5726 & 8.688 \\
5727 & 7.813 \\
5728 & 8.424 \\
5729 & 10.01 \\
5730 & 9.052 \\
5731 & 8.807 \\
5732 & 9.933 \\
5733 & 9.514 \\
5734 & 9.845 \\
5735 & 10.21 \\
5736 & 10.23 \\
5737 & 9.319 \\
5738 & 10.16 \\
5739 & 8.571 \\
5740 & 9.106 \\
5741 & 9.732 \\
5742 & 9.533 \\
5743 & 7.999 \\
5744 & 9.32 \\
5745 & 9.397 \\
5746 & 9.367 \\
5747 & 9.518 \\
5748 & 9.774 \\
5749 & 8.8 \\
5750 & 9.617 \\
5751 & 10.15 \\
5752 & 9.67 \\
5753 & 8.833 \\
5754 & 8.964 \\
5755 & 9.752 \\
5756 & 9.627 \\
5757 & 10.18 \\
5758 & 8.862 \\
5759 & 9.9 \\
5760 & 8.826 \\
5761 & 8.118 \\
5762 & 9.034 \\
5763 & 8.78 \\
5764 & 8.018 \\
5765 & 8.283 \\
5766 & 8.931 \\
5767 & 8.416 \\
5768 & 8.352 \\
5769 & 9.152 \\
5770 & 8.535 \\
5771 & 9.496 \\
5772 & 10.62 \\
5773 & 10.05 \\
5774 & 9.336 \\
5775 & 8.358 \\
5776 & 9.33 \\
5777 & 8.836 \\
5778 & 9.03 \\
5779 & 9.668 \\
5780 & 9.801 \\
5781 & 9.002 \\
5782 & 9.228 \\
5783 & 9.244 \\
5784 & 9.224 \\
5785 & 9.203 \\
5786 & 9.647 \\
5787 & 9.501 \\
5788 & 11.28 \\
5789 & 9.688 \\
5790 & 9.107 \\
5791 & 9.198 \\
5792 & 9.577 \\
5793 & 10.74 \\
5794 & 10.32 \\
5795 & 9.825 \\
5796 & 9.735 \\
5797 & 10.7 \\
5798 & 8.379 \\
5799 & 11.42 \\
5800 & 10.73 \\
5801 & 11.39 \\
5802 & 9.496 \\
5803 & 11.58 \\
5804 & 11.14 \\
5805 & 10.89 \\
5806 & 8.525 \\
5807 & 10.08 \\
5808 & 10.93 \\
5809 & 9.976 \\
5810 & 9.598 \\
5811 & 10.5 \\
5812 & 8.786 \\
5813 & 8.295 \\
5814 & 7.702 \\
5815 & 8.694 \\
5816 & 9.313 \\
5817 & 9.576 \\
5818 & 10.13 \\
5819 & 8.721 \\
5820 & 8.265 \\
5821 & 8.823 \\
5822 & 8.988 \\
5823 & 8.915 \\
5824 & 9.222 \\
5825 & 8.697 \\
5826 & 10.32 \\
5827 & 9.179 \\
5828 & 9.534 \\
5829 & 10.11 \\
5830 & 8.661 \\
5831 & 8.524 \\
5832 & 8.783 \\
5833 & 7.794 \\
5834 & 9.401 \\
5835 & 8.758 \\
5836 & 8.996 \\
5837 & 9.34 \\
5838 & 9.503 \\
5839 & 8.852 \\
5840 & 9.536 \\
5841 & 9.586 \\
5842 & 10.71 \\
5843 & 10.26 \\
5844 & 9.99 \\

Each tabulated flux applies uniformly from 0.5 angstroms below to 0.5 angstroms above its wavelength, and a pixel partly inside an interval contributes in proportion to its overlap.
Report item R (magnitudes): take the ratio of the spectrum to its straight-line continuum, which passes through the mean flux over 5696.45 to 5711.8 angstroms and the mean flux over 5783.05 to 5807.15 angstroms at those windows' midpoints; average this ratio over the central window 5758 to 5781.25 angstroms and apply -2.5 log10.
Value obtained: 0.076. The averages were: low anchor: 8.79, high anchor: 10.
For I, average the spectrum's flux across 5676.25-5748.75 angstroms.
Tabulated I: 8.94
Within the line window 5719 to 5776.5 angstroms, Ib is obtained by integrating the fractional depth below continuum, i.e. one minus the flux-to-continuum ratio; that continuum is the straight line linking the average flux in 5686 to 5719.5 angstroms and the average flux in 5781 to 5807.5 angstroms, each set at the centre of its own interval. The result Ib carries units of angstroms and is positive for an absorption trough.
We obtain 0.7 angstroms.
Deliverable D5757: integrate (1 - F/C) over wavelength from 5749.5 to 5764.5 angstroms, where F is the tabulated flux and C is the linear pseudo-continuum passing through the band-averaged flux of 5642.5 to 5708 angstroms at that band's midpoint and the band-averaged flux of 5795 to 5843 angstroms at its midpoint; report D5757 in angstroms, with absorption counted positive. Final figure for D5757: -0.34 angstroms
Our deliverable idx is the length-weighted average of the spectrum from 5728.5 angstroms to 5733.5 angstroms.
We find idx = 9.46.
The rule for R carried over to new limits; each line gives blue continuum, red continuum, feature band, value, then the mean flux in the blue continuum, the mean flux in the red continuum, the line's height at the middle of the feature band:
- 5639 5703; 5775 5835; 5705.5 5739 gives -0.05 mag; 8.3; 9.53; 8.77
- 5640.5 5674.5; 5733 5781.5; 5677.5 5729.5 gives -0.02 mag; 8.03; 9.26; 8.6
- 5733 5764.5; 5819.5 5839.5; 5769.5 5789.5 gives -0.03 mag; 9.33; 9.03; 9.22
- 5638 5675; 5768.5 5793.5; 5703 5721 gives -0.02 mag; 8.05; 9.47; 8.68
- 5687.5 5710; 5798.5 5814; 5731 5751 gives -0.03 mag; 8.6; 10.1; 9.21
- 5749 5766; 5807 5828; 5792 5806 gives -0.13 mag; 9.15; 9.26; 9.22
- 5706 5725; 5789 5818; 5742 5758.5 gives 0.00 mag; 8.99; 9.87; 9.33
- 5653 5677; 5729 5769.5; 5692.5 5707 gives -0.01 mag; 8.21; 9.25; 8.64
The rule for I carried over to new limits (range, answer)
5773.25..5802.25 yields 9.69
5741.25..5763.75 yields 9.26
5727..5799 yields 9.37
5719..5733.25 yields 9.05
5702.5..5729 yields 8.89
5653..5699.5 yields 8.4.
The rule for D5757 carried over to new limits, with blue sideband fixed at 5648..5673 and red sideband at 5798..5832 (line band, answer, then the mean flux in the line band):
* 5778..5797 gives -0.74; 9.68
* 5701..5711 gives -0.19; 8.72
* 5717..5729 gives -0.30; 8.93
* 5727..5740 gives -0.91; 9.43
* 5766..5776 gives 0.02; 9.14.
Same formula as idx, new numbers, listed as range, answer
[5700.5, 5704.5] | 8.29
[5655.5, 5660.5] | 8.54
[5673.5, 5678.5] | 8.57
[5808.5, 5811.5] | 10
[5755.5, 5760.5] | 9.48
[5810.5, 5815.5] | 8.8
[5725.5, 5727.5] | 8.25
